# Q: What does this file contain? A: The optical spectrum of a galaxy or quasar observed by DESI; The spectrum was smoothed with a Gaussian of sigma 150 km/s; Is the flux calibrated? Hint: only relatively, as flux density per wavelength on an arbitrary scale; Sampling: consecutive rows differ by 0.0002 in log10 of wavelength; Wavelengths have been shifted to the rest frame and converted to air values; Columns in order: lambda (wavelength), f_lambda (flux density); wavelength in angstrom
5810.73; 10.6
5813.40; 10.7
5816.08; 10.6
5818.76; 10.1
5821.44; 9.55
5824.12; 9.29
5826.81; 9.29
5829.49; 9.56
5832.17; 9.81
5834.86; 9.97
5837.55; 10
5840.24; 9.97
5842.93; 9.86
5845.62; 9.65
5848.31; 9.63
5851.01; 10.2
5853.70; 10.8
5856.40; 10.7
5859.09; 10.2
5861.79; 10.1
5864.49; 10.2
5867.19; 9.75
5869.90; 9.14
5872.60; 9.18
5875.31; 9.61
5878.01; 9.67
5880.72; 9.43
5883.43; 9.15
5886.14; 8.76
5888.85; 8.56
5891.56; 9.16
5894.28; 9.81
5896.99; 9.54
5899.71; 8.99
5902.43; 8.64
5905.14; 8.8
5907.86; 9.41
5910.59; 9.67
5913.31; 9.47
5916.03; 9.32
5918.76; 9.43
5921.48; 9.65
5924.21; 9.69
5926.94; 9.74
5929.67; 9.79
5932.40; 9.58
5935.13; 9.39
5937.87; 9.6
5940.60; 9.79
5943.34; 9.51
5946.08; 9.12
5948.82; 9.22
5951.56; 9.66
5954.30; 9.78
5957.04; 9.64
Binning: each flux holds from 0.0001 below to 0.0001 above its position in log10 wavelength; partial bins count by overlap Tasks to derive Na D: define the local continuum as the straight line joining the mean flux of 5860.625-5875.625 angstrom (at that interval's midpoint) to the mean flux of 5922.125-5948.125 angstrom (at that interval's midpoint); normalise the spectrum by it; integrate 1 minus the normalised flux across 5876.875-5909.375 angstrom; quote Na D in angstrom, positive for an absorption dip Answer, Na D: 1.6 angstrom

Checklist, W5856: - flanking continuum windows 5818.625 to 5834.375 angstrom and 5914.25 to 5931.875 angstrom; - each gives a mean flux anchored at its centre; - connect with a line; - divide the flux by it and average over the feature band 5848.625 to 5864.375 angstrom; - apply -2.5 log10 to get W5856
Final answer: -0.08 mag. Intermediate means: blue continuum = 9.58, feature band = 10.3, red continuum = 9.6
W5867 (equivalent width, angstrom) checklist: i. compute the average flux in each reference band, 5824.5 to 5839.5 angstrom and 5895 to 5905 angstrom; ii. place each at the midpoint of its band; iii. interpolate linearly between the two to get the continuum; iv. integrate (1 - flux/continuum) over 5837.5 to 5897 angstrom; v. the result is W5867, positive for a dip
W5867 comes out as -1.97 angstrom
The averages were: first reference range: 9.7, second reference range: 9.08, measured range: 9.7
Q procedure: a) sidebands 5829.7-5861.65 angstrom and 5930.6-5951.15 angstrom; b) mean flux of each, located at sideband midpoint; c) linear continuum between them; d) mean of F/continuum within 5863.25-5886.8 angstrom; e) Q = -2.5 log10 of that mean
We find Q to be 0.05 mag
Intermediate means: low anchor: 10.1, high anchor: 9.47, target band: 9.45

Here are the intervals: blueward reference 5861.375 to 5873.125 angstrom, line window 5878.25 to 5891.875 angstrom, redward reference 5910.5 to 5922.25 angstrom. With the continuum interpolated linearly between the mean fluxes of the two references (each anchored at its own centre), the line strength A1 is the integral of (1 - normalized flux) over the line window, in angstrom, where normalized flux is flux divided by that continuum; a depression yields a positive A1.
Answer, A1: 0.8 angstrom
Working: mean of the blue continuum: 9.67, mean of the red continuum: 9.49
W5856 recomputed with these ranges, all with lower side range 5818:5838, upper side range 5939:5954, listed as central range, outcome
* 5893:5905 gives 0.04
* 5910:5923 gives 0.00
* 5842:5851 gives -0.02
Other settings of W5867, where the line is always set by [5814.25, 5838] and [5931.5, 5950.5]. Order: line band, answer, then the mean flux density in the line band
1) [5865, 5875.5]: 0.2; 9.45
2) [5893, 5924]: 0.7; 9.35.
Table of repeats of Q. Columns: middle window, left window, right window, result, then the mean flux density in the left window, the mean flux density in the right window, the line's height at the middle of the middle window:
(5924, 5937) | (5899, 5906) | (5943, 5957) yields -0.05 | 8.8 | 9.47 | 9.2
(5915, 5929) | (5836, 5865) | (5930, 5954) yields 0.01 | 10.1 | 9.51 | 9.64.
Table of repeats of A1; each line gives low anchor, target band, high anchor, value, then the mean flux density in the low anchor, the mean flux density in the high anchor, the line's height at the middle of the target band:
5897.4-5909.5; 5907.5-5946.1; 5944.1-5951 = -1.8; 9.02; 9.25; 9.14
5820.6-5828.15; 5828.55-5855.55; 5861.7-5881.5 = -1.5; 9.36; 9.61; 9.45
